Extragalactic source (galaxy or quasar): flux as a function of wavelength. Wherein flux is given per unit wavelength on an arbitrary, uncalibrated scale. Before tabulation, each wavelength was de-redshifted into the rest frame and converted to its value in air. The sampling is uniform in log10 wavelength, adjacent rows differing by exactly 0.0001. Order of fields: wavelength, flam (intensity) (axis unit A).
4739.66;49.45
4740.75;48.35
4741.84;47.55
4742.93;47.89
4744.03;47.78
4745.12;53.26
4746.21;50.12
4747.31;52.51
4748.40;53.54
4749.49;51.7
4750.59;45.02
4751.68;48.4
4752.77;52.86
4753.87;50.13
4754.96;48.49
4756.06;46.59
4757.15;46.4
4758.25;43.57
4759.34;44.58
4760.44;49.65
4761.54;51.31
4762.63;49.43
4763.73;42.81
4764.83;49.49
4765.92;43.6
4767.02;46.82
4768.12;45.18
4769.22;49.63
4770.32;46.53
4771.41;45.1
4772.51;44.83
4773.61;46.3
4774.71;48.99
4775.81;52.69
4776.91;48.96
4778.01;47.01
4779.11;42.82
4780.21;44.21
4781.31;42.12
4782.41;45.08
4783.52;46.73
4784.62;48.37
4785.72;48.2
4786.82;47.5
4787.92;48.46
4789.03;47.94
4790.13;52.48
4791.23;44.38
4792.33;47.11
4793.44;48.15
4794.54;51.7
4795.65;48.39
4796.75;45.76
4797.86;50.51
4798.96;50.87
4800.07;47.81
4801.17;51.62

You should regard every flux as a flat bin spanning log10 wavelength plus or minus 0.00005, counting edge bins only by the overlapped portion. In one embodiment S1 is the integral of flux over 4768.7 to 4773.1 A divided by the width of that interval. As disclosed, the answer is 46.5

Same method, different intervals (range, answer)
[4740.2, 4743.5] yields 47.9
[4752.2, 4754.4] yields 51.4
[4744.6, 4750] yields 52.2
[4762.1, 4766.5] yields 46.3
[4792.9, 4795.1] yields 49.9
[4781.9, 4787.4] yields 47.2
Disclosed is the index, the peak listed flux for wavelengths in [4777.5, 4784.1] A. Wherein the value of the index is 47.01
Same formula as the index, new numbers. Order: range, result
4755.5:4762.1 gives 51.31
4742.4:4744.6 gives 47.89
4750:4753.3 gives 52.86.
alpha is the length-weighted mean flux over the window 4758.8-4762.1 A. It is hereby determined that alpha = 48.5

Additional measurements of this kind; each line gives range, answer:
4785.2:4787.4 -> 47.9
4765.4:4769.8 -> 46.2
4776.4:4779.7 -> 46.2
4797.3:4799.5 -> 50.7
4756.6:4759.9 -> 44.9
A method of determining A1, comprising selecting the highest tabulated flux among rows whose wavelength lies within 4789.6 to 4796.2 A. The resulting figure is 52.48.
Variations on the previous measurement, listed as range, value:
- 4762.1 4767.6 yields 49.49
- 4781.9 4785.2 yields 48.37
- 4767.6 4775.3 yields 49.63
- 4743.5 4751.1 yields 53.54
